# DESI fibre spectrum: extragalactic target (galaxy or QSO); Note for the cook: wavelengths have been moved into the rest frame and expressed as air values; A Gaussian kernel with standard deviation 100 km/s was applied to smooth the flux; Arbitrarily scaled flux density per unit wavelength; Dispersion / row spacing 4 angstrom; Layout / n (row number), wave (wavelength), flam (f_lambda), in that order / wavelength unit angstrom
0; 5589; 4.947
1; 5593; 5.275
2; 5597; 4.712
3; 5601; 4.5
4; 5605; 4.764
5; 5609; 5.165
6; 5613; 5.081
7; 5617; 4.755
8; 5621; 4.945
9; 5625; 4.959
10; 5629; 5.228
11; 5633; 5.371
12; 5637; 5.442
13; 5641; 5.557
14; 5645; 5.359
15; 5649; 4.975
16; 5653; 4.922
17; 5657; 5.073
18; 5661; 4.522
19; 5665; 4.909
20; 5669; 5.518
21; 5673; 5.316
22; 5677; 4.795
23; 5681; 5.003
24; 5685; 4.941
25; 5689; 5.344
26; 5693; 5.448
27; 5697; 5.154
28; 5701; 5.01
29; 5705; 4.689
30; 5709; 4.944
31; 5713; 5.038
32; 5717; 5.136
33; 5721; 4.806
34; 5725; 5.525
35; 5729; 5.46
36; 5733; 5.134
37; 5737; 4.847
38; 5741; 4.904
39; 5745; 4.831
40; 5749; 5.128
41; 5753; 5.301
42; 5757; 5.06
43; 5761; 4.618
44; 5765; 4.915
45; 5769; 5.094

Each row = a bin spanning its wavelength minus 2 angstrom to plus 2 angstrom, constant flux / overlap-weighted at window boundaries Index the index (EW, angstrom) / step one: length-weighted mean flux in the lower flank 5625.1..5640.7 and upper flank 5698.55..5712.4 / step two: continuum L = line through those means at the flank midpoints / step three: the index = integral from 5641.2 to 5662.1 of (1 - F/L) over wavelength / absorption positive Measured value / 0.7 angstrom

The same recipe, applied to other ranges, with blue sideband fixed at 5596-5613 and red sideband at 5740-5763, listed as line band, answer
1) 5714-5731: -0.9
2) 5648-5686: -0.9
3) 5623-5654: -2.4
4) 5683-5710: -0.9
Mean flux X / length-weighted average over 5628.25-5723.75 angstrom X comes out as 5.11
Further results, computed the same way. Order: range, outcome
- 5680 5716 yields 5.07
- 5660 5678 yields 5.05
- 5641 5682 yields 5.07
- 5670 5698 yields 5.16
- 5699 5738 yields 5.06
